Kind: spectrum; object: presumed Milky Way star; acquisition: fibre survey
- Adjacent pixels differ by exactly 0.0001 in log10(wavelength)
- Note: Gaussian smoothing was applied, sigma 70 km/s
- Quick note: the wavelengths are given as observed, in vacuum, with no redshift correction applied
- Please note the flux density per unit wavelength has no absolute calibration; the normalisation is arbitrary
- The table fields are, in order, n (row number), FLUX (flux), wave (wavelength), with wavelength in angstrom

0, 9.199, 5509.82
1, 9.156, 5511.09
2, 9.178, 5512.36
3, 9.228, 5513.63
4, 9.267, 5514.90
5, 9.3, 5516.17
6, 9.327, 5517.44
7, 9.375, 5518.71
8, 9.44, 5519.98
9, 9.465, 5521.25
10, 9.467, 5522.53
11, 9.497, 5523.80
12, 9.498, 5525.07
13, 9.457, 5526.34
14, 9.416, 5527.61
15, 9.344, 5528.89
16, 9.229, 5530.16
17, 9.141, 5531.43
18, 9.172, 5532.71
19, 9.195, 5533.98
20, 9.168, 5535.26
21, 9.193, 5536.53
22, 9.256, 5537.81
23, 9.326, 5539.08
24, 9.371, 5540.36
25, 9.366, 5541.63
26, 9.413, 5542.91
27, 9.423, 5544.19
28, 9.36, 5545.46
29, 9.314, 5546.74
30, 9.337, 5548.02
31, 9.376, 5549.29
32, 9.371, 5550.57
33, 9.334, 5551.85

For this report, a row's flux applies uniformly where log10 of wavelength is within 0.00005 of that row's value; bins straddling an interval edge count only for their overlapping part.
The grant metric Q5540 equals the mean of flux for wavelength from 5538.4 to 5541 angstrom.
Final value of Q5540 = 9.37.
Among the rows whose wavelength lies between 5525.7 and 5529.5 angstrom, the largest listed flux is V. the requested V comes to 9.457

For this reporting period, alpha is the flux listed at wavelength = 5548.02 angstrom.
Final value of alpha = 9.337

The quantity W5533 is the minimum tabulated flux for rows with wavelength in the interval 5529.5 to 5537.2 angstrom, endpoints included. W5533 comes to 9.141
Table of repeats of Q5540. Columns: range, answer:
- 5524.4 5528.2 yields 9.48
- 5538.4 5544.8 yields 9.38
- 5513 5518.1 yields 9.28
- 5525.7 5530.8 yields 9.37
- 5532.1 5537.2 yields 9.18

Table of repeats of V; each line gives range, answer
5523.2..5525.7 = 9.498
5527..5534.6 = 9.416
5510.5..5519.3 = 9.375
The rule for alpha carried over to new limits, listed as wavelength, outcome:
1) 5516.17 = 9.3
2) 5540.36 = 9.371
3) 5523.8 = 9.497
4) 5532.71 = 9.172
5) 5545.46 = 9.36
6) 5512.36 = 9.178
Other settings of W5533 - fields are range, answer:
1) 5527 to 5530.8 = 9.229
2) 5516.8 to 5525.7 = 9.327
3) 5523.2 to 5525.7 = 9.497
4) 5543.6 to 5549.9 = 9.314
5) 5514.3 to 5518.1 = 9.267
